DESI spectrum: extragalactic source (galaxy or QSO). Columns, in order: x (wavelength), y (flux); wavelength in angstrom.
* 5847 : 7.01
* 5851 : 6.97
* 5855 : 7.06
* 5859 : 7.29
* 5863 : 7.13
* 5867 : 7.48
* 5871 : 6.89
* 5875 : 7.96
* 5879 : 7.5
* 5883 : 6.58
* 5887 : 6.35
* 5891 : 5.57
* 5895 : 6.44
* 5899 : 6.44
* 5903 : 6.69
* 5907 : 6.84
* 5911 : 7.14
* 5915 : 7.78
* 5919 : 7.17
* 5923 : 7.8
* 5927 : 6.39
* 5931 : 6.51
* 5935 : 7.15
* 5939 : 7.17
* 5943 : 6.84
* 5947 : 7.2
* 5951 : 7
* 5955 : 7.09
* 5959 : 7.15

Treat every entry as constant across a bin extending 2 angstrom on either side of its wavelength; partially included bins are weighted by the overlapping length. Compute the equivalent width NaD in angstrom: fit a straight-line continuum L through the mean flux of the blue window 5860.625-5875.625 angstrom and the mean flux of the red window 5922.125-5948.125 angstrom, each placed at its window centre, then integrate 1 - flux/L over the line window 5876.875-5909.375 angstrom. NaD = 2.8 angstrom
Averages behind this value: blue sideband 7.31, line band 6.56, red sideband 6.97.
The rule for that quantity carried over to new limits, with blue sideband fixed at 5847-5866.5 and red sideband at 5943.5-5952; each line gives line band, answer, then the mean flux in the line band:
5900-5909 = 0.5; 6.73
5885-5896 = 1.6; 6.09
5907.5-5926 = -0.7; 7.36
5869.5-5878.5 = -0.4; 7.47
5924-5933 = 0.6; 6.6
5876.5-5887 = 0.2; 6.95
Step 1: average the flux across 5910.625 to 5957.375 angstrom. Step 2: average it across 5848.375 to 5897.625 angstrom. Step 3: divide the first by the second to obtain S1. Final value 1.0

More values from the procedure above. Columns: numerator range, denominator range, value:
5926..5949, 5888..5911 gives 1.07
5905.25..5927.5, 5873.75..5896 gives 1.08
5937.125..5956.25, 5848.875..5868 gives 0.98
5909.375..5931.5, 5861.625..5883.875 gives 0.98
